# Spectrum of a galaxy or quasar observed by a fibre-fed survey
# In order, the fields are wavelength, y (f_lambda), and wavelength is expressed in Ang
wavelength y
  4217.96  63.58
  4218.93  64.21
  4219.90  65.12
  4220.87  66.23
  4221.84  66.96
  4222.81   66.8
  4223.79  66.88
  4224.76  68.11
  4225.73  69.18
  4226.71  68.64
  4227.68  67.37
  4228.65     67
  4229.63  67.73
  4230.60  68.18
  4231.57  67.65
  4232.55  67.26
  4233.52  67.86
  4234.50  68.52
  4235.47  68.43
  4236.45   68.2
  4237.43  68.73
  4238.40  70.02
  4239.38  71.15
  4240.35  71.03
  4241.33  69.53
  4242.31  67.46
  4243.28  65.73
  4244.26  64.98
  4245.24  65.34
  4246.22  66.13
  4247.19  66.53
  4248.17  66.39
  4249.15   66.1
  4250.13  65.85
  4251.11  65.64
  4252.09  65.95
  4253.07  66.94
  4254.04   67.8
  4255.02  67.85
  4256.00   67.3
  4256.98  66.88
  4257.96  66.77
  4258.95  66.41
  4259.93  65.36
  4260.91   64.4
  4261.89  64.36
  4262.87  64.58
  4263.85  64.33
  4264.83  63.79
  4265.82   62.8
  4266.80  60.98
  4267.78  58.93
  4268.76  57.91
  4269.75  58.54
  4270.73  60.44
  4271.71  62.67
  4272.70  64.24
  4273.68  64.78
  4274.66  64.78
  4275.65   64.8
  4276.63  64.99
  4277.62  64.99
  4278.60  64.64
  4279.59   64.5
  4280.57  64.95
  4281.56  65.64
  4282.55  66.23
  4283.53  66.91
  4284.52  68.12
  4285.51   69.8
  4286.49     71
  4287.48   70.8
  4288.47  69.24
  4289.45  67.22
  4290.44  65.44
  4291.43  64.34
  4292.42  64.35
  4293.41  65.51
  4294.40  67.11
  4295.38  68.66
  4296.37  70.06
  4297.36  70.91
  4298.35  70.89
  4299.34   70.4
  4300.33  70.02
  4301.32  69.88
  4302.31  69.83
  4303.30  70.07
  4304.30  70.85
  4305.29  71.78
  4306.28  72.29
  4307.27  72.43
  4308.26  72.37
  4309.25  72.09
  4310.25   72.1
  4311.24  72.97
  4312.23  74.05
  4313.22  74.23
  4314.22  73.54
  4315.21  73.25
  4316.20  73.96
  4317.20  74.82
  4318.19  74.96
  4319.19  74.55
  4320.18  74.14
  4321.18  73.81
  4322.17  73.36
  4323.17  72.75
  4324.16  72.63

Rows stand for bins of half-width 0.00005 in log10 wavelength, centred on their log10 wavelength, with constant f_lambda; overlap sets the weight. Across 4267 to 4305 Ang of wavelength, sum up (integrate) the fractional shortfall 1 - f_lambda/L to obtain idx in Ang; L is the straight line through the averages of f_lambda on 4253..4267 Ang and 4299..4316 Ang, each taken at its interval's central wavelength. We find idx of 1.43 Ang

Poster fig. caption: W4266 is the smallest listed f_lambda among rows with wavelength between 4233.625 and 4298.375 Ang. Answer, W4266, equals 57.91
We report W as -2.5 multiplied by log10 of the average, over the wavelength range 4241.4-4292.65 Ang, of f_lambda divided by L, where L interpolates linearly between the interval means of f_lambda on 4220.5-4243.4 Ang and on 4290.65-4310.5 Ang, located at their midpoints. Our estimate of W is 0.06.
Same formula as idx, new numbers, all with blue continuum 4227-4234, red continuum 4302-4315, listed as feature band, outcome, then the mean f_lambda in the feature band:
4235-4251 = 0.20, 67.5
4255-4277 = 1.90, 63.7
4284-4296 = 0.59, 67.7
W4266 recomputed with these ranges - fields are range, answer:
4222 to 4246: 64.98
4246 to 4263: 64.36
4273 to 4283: 64.5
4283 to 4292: 64.34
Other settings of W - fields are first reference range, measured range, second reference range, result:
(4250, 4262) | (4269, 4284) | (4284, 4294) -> 0.05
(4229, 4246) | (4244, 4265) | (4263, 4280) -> -0.01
